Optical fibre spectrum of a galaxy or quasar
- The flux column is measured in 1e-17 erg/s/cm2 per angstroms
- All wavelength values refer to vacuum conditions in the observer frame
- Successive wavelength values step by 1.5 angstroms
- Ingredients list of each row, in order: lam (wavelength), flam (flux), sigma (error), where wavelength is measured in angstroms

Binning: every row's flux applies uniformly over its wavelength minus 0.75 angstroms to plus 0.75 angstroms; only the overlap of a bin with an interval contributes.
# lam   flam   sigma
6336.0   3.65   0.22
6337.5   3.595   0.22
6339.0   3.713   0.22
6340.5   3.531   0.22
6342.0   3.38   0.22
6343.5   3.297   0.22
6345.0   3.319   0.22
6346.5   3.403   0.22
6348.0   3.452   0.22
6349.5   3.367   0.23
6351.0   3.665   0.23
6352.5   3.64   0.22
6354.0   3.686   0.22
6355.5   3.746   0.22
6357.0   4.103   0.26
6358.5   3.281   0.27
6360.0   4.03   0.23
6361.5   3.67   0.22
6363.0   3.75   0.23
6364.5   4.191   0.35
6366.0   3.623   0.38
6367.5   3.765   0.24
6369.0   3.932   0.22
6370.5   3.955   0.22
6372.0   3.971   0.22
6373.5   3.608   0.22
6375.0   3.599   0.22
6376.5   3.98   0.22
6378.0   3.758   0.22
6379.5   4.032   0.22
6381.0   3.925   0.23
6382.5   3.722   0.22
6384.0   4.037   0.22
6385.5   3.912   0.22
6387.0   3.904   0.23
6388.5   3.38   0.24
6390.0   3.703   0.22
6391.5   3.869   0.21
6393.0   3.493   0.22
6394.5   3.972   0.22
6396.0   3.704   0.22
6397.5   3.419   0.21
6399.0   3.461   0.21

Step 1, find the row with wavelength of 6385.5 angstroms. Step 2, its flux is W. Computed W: 3.912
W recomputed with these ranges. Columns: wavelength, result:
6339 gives 3.713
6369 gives 3.932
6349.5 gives 3.367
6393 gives 3.493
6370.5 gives 3.955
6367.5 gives 3.765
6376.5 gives 3.98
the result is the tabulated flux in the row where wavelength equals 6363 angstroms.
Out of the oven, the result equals 3.75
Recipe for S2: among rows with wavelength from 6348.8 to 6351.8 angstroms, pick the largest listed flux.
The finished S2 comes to 3.665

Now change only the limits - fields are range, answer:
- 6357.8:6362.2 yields 4.03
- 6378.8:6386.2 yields 4.037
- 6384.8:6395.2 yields 3.972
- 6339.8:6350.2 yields 3.531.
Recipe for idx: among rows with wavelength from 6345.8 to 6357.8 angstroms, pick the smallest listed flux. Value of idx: 3.367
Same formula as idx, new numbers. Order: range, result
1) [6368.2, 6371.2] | 3.932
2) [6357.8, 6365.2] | 3.281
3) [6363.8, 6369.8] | 3.623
